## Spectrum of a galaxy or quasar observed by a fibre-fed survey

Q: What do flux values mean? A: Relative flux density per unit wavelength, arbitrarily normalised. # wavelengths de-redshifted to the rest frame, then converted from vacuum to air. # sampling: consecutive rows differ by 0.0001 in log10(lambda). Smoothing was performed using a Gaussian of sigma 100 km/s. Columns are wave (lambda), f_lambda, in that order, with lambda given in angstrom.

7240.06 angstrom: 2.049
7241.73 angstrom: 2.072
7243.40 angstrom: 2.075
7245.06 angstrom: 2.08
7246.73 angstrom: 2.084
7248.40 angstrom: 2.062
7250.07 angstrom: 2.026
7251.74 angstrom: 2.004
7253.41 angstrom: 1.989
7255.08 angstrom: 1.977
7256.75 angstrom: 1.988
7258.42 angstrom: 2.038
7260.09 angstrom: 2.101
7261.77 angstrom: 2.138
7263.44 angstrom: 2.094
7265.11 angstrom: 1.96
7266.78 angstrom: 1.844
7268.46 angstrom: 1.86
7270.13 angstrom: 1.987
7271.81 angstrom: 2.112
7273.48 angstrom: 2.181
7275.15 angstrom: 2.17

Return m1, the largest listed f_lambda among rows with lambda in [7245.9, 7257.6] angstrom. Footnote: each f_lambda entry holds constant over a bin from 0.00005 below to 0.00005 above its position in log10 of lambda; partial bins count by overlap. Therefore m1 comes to 2.084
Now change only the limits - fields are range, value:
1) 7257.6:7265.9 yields 2.138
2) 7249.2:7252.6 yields 2.026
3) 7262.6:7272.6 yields 2.112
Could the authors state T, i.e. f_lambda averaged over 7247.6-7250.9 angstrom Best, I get 2.04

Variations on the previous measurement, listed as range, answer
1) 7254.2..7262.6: 2.05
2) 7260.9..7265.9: 2.06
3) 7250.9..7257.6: 1.99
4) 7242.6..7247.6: 2.08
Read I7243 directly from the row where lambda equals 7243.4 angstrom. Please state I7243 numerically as 2.075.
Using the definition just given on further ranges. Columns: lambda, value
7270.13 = 1.987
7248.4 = 2.062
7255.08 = 1.977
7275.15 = 2.17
